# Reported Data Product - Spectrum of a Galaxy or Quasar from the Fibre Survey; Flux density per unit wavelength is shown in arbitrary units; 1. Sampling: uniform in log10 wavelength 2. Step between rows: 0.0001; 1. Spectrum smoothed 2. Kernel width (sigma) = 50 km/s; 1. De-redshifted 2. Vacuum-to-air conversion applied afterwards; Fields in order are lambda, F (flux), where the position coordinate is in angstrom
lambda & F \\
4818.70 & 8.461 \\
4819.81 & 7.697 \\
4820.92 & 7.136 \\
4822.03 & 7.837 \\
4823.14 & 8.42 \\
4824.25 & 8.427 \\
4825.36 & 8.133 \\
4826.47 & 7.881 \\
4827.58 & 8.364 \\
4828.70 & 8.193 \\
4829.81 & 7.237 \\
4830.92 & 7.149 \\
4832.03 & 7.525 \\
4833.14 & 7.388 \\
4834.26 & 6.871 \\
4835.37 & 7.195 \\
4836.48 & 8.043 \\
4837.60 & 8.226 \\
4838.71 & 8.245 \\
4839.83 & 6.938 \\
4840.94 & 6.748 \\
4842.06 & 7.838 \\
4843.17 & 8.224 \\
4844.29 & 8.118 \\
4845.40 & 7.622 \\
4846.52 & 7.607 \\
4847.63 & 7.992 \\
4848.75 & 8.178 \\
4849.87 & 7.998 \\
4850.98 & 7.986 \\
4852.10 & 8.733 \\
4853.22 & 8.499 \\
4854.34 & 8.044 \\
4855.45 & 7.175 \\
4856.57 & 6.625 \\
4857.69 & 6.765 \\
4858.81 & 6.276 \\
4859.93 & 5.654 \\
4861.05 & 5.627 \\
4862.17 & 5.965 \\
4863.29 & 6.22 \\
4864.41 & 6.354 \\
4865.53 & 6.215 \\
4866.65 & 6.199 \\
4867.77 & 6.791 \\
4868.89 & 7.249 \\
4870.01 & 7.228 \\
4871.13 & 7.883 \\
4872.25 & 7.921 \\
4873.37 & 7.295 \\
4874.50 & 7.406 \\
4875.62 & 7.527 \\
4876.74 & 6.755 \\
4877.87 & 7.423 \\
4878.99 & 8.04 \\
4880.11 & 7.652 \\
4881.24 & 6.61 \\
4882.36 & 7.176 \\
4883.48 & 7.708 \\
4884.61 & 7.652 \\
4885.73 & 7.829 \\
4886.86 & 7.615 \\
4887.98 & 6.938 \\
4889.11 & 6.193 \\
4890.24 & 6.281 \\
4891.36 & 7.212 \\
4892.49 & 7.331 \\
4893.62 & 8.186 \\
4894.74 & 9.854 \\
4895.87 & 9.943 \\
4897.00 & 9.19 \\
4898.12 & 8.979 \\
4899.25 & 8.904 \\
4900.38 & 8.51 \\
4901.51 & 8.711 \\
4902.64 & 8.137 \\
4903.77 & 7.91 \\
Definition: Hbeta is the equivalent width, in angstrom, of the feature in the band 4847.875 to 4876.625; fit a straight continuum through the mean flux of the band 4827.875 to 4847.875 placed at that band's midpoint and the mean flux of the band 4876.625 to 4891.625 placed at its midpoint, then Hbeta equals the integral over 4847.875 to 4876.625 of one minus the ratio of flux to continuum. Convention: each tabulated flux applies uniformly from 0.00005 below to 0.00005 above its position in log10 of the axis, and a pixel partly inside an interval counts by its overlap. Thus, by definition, 1.2 angstrom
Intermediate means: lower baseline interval 7.62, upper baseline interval 7.23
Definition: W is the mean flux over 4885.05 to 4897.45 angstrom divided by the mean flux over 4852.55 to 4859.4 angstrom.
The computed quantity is 1.08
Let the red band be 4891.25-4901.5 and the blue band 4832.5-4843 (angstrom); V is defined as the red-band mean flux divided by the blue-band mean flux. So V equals 1.2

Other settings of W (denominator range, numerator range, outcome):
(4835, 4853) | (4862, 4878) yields 0.89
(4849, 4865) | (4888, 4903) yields 1.17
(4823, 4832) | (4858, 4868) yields 0.77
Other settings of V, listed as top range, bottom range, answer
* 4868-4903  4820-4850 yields 1.00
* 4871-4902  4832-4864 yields 1.06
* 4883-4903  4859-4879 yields 1.18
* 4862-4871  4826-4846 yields 0.87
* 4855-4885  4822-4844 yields 0.90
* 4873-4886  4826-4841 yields 0.98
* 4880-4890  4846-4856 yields 0.90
